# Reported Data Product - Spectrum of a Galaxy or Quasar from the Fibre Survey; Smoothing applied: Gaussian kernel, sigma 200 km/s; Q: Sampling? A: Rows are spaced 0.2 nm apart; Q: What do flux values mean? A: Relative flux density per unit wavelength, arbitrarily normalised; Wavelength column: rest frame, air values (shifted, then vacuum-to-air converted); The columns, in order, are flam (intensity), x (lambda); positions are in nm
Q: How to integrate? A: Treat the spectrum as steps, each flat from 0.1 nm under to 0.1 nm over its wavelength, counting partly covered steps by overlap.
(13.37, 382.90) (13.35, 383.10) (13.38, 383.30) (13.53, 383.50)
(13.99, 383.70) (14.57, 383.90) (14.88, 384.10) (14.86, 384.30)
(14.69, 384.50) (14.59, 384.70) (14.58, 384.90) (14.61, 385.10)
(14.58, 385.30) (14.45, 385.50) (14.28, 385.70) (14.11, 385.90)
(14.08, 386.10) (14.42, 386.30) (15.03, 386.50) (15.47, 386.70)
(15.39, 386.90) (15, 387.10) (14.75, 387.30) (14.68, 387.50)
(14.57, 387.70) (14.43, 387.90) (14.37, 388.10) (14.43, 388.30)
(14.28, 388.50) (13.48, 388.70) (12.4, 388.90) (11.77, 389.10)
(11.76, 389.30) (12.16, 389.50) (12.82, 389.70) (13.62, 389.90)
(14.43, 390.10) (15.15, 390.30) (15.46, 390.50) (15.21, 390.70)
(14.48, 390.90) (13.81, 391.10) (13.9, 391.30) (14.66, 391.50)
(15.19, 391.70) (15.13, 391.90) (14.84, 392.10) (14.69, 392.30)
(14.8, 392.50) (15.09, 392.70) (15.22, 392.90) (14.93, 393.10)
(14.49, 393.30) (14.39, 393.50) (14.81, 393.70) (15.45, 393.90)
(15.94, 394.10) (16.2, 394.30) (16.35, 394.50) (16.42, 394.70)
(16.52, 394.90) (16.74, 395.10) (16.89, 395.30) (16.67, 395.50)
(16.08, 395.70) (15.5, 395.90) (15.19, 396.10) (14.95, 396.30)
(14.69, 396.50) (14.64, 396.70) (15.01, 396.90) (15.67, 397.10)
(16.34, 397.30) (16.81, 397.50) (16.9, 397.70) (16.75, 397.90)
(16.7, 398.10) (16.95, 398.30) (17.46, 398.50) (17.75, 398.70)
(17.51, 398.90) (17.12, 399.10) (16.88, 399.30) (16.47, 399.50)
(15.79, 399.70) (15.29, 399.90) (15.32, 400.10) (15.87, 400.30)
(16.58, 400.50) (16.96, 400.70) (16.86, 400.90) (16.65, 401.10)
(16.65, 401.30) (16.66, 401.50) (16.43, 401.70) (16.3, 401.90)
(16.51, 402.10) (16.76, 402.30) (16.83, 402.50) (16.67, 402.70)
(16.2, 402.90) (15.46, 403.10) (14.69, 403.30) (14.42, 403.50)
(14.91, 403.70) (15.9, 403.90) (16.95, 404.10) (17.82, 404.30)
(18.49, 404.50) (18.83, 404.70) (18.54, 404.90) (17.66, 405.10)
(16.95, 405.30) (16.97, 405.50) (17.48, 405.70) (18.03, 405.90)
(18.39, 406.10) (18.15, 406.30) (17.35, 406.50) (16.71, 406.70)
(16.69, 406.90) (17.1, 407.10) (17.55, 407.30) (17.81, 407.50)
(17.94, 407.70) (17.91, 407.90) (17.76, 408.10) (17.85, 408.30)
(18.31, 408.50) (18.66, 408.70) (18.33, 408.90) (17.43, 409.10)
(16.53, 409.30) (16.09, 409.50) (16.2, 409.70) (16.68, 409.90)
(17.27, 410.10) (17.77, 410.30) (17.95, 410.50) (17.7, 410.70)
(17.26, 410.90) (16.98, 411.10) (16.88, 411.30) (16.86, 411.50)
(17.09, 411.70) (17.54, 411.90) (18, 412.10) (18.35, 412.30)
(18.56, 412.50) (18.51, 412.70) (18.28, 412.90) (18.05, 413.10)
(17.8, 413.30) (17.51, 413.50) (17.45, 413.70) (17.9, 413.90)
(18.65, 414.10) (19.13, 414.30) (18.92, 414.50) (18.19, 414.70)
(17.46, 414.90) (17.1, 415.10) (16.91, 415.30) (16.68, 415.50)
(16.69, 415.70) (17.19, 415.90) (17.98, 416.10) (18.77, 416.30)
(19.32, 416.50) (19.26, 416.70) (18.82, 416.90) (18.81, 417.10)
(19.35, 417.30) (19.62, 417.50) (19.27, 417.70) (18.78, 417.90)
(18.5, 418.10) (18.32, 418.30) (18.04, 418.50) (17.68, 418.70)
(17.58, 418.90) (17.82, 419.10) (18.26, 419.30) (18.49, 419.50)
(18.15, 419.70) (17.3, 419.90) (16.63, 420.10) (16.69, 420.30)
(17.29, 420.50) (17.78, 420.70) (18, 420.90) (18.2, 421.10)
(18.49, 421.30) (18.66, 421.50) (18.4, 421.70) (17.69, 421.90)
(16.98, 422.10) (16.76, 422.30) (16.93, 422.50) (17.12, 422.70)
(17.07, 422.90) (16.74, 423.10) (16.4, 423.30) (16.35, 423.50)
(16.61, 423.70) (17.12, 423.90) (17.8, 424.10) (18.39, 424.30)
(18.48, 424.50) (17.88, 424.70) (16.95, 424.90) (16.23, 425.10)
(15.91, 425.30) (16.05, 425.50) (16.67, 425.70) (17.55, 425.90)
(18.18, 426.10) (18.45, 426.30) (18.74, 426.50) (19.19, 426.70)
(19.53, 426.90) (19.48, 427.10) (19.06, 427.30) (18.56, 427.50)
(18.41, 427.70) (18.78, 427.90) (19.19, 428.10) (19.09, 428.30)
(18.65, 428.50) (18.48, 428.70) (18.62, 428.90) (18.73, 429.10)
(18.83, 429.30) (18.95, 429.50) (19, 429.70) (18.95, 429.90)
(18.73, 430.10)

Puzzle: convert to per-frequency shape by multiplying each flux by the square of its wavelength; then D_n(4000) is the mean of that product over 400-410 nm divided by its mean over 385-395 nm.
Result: 1.26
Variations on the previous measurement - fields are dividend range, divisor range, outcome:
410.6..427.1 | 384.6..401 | 1.33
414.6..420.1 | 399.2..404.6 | 1.20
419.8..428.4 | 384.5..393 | 1.47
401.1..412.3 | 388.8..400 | 1.19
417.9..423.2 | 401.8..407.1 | 1.13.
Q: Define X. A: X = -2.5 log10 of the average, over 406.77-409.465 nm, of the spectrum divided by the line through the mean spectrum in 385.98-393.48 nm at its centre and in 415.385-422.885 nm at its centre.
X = -0.06 mag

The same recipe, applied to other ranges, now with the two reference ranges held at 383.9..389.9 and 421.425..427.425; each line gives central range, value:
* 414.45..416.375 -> -0.05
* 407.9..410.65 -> -0.08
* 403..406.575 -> -0.08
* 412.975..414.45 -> -0.09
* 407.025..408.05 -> -0.11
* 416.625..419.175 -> -0.10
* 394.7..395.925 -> -0.11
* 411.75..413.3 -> -0.10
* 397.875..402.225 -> -0.08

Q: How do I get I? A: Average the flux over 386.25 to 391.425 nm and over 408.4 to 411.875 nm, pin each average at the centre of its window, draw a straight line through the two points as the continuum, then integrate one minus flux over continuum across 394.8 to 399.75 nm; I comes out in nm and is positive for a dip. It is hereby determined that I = -0.30 nm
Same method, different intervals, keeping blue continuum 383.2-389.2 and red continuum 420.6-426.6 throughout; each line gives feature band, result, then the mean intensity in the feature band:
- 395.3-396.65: -0.04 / 15.6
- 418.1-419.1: -0.06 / 18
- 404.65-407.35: -0.27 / 17.6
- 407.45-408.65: -0.14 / 18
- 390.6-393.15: 0.01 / 14.8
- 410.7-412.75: -0.14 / 17.6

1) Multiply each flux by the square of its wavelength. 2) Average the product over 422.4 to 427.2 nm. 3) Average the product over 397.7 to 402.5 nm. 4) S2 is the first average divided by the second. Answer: 1.19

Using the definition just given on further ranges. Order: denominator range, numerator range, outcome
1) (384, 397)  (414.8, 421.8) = 1.40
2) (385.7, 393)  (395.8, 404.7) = 1.20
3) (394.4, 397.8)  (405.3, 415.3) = 1.19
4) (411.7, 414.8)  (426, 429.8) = 1.11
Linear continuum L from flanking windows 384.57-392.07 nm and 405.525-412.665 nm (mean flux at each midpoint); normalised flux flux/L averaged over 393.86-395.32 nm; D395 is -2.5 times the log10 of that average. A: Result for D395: -0.07 mag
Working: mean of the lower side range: 14.3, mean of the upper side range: 17.5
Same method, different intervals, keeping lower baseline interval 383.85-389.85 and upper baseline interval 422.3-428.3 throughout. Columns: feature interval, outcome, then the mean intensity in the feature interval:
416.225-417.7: -0.13 mag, 19.2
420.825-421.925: -0.06 mag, 18.3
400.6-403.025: -0.07 mag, 16.6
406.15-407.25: -0.08 mag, 17.3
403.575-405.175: -0.10 mag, 17.3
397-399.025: -0.11 mag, 16.9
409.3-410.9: -0.05 mag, 17.1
